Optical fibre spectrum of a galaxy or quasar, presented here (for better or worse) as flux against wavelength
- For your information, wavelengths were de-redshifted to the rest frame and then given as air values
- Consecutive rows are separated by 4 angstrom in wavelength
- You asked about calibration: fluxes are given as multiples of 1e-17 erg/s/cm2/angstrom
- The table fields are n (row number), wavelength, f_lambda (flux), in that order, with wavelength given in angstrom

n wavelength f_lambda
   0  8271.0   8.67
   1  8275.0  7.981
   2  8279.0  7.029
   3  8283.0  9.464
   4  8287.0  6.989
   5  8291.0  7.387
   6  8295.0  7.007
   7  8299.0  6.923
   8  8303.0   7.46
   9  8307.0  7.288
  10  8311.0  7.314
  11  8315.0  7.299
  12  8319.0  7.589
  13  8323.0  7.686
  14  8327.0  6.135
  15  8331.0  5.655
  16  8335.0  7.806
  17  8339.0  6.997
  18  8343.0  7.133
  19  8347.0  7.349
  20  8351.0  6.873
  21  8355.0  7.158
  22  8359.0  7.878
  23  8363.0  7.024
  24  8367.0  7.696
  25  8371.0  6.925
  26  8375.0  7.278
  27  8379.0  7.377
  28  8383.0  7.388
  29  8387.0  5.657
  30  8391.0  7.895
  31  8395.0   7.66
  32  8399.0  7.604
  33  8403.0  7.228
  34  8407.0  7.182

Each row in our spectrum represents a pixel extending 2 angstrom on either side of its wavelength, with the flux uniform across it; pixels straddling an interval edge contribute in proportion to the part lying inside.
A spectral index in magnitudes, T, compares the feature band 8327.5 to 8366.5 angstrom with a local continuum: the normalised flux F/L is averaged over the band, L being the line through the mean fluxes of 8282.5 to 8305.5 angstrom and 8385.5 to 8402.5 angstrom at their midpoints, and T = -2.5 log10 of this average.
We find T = 0.04 mag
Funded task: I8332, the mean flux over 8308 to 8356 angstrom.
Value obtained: 7.09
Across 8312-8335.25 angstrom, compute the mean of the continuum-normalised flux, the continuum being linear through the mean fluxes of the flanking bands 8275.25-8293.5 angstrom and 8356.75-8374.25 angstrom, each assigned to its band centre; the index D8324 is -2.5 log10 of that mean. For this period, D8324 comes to 0.085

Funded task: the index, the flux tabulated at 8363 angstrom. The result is 7.024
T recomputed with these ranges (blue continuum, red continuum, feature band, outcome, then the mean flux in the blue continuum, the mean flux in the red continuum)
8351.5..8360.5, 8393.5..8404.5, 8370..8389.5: 0.076 mag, 7.39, 7.5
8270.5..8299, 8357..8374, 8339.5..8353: 0.051 mag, 7.68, 7.37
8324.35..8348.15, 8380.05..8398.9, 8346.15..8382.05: -0.038 mag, 6.85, 7.21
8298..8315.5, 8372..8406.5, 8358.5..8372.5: -0.013 mag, 7.27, 7.25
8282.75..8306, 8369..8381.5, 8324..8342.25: 0.086 mag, 7.38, 7.2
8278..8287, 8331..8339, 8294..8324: 0.037 mag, 8.1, 7.07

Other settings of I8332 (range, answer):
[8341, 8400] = 7.25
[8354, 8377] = 7.33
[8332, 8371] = 7.26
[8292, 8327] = 7.25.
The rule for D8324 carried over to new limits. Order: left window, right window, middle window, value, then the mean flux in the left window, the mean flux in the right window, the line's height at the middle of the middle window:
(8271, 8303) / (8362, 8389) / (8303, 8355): 0.03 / 7.61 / 7.05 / 7.34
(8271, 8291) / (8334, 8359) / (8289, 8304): 0.08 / 7.9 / 7.25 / 7.74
